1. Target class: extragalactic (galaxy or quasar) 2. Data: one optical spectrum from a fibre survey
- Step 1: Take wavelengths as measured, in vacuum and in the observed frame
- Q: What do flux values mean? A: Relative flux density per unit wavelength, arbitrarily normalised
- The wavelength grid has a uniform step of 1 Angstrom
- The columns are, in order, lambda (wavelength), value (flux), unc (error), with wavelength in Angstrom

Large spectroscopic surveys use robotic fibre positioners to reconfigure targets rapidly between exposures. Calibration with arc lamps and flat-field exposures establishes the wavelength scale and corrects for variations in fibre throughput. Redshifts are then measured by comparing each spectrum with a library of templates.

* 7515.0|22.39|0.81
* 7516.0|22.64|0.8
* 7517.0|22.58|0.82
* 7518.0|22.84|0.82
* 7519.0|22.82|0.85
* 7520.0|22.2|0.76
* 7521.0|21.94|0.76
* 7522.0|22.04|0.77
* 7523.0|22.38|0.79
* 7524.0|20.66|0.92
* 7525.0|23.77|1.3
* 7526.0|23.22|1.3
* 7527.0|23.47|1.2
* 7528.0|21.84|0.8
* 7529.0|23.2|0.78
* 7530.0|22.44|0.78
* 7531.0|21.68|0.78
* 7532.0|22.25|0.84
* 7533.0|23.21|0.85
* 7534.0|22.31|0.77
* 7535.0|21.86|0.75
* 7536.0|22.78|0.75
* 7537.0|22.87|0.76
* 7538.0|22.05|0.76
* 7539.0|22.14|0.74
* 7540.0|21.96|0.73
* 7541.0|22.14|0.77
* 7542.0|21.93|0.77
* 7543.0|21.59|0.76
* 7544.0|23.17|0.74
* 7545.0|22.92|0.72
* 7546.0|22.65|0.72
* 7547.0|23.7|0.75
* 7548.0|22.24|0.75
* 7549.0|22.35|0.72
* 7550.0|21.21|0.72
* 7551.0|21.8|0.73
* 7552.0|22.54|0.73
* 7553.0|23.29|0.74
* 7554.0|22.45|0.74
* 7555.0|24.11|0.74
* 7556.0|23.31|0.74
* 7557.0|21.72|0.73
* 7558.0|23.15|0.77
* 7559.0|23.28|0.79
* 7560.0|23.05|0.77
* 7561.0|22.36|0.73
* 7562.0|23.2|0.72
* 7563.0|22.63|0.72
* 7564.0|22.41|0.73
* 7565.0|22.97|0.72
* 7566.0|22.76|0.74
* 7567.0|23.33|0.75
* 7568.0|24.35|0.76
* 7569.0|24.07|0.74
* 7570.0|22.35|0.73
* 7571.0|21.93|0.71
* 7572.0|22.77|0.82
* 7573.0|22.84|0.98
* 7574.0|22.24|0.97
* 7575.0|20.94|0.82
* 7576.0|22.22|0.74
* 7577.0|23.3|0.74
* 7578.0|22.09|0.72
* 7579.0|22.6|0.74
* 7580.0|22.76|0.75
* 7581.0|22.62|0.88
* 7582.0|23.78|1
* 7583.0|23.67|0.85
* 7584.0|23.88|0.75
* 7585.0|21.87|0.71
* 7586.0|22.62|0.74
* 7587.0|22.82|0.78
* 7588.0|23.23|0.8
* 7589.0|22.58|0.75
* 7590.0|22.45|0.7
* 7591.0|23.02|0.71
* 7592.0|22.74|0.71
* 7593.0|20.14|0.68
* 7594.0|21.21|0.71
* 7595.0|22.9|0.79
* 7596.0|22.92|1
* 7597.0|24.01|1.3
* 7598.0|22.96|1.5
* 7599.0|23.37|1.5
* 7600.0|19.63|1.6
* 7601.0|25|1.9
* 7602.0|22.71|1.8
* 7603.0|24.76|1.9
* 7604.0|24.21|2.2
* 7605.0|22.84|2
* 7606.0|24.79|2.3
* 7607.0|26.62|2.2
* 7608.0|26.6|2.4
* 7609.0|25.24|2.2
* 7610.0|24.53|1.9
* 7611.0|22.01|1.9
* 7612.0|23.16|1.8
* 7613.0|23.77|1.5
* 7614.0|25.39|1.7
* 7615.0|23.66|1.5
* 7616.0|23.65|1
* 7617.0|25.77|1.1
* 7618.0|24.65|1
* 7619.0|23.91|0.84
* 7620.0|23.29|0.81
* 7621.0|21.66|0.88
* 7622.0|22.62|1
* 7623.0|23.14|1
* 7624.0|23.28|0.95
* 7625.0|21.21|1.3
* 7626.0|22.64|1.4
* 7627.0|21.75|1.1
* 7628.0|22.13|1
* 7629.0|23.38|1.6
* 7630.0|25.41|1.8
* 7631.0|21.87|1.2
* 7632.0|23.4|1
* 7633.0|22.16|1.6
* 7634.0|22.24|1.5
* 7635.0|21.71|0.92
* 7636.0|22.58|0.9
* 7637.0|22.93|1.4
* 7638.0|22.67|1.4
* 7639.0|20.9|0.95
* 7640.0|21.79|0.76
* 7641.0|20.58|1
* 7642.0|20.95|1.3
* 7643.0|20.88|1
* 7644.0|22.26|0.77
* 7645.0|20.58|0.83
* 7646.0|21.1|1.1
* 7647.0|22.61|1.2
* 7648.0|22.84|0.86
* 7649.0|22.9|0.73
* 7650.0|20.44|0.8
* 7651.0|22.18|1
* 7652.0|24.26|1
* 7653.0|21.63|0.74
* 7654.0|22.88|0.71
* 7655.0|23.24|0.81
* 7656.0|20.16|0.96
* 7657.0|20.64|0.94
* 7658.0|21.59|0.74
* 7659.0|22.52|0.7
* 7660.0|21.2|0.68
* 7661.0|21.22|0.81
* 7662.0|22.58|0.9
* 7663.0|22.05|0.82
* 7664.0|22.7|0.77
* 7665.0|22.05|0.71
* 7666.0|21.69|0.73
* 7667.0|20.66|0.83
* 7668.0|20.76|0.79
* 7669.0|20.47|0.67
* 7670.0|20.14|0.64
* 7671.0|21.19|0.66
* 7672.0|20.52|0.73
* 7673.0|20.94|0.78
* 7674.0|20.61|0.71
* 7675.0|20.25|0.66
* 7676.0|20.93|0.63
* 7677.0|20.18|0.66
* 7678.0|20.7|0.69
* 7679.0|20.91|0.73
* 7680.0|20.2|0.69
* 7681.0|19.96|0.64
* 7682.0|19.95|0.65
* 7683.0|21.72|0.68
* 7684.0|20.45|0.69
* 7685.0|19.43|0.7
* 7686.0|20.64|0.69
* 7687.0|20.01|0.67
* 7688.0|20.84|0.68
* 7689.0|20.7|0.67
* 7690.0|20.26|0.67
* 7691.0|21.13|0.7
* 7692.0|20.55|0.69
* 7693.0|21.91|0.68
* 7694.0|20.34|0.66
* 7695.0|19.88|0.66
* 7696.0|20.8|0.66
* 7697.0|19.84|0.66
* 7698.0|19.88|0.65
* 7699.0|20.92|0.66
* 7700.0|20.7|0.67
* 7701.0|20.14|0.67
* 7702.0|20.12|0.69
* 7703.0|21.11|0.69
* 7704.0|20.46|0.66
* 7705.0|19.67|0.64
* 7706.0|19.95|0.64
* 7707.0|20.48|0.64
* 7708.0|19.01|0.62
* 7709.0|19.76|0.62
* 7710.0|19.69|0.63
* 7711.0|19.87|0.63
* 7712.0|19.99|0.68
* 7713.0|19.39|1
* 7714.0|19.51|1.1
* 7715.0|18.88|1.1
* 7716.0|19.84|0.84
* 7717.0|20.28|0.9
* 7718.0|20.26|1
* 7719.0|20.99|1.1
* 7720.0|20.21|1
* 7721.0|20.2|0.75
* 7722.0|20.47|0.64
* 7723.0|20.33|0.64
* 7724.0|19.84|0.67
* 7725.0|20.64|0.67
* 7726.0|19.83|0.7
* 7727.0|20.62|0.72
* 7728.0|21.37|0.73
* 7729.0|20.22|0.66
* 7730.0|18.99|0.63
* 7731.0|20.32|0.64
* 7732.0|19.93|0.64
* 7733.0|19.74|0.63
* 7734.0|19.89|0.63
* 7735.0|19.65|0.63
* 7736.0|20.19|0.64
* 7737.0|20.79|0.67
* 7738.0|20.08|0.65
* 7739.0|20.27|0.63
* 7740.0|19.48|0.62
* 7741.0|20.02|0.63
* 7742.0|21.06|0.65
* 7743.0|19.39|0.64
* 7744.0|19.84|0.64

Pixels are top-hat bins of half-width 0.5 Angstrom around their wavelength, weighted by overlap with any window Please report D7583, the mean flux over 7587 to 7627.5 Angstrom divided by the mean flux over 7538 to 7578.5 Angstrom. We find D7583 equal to 1.03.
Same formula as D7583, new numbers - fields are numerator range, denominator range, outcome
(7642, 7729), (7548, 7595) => 0.92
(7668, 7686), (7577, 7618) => 0.88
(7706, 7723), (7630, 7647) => 0.91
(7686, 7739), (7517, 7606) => 0.89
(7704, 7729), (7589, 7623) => 0.85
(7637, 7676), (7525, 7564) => 0.95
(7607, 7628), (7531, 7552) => 1.06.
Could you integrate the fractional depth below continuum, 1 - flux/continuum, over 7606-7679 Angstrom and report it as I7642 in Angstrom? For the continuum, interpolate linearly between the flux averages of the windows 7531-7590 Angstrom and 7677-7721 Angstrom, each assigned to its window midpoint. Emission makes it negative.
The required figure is -3.7 Angstrom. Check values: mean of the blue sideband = 22.7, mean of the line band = 22.3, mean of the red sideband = 20.3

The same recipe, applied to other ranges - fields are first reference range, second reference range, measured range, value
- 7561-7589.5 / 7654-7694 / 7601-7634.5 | -2.41 Angstrom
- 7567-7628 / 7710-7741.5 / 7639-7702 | 0.91 Angstrom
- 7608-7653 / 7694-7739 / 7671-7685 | 0.49 Angstrom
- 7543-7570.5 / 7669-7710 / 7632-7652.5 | -0.66 Angstrom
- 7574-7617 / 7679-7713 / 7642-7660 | -0.21 Angstrom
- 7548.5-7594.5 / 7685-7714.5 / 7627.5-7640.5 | -0.64 Angstrom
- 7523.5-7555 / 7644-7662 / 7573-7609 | -1.37 Angstrom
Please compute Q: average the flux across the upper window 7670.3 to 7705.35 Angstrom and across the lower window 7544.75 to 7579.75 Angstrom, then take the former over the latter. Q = 0.9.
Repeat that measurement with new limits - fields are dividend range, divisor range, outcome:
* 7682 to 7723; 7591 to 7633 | 0.87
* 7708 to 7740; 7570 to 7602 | 0.89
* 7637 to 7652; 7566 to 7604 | 0.95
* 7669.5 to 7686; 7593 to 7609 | 0.87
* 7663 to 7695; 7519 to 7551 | 0.93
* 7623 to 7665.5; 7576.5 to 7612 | 0.95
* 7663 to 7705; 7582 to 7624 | 0.88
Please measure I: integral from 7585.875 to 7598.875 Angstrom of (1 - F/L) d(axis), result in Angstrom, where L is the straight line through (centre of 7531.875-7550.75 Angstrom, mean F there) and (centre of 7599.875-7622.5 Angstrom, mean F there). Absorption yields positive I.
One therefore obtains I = 0.5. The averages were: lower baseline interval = 22.4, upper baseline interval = 24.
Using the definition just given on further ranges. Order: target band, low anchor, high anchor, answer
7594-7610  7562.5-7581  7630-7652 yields -1.03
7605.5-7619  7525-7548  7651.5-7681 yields -1.70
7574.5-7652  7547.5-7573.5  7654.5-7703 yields -3.34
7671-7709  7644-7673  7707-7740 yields 0.80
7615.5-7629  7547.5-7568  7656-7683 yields -0.82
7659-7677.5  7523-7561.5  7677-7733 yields -0.34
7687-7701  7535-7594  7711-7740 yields 0.02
